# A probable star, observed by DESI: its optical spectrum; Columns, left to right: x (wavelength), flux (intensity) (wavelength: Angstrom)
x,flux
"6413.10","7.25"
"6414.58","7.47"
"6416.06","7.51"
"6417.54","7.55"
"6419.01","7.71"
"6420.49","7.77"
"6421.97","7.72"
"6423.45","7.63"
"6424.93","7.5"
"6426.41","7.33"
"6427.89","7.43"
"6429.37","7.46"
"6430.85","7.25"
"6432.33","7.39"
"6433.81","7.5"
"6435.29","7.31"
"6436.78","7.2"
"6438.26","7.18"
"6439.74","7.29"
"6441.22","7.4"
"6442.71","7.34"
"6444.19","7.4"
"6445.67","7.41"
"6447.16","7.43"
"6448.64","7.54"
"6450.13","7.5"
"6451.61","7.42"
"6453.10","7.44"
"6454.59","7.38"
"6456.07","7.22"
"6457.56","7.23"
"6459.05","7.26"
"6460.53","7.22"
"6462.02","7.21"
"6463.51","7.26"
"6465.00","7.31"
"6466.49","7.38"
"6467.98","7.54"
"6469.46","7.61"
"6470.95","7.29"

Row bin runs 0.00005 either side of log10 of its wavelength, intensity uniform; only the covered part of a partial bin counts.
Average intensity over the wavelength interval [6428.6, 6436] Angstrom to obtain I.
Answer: 7.39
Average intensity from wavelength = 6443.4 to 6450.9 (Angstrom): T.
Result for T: 7.46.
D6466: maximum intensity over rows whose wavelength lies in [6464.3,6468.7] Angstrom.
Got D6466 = 7.54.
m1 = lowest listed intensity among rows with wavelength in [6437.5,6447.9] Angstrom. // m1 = 7.18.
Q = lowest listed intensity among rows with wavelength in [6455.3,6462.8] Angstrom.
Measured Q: 7.21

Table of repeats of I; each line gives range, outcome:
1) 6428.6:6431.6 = 7.36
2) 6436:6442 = 7.26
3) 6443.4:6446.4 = 7.42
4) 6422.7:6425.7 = 7.56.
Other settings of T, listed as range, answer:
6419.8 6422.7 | 7.74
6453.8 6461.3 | 7.26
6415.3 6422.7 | 7.65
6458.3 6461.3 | 7.25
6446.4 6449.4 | 7.47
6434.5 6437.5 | 7.24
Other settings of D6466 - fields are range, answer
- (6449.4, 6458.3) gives 7.5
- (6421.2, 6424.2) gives 7.72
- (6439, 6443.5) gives 7.4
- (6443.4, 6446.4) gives 7.41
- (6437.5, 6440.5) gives 7.29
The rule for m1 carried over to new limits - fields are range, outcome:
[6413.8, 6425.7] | 7.47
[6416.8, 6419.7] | 7.55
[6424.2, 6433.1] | 7.25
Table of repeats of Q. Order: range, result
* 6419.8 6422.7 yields 7.72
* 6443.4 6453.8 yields 7.4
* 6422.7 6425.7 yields 7.5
